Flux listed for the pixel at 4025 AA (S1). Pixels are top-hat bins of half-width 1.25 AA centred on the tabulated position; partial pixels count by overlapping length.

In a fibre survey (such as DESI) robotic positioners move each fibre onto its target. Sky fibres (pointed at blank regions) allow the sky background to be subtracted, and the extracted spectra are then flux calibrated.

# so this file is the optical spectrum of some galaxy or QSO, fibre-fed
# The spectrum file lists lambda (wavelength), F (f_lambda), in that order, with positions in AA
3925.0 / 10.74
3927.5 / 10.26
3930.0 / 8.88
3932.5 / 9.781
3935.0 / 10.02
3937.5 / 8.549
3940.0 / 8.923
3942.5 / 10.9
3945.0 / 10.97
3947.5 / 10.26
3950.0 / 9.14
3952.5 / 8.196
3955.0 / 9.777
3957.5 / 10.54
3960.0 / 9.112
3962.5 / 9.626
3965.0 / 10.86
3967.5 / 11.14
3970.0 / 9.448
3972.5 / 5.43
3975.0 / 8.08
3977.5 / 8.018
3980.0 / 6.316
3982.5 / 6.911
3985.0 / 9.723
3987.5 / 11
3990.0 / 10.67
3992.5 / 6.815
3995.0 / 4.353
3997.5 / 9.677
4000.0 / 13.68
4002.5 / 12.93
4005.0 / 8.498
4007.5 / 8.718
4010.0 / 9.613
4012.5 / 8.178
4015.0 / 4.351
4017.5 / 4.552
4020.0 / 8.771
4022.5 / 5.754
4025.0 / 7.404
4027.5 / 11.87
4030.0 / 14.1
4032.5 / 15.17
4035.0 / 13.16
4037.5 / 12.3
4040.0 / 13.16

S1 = 7.404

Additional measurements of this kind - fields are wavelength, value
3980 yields 6.316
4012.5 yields 8.178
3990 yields 10.67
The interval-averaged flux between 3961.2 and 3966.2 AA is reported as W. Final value 10.2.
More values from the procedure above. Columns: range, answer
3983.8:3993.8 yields 9.53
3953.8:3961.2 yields 9.81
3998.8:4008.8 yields 10.9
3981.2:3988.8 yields 9.2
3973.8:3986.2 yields 7.8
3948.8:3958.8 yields 9.41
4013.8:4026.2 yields 6.17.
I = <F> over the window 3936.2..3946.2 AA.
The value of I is 9.83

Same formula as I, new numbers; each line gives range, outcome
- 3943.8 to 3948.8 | 10.6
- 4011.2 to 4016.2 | 6.32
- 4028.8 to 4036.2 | 14.2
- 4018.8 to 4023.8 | 7.25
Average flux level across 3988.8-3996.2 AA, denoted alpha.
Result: 7.28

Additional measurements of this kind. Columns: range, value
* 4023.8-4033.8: 12.2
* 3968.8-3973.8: 7.43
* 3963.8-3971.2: 10.5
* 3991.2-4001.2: 8.62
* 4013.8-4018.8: 4.5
